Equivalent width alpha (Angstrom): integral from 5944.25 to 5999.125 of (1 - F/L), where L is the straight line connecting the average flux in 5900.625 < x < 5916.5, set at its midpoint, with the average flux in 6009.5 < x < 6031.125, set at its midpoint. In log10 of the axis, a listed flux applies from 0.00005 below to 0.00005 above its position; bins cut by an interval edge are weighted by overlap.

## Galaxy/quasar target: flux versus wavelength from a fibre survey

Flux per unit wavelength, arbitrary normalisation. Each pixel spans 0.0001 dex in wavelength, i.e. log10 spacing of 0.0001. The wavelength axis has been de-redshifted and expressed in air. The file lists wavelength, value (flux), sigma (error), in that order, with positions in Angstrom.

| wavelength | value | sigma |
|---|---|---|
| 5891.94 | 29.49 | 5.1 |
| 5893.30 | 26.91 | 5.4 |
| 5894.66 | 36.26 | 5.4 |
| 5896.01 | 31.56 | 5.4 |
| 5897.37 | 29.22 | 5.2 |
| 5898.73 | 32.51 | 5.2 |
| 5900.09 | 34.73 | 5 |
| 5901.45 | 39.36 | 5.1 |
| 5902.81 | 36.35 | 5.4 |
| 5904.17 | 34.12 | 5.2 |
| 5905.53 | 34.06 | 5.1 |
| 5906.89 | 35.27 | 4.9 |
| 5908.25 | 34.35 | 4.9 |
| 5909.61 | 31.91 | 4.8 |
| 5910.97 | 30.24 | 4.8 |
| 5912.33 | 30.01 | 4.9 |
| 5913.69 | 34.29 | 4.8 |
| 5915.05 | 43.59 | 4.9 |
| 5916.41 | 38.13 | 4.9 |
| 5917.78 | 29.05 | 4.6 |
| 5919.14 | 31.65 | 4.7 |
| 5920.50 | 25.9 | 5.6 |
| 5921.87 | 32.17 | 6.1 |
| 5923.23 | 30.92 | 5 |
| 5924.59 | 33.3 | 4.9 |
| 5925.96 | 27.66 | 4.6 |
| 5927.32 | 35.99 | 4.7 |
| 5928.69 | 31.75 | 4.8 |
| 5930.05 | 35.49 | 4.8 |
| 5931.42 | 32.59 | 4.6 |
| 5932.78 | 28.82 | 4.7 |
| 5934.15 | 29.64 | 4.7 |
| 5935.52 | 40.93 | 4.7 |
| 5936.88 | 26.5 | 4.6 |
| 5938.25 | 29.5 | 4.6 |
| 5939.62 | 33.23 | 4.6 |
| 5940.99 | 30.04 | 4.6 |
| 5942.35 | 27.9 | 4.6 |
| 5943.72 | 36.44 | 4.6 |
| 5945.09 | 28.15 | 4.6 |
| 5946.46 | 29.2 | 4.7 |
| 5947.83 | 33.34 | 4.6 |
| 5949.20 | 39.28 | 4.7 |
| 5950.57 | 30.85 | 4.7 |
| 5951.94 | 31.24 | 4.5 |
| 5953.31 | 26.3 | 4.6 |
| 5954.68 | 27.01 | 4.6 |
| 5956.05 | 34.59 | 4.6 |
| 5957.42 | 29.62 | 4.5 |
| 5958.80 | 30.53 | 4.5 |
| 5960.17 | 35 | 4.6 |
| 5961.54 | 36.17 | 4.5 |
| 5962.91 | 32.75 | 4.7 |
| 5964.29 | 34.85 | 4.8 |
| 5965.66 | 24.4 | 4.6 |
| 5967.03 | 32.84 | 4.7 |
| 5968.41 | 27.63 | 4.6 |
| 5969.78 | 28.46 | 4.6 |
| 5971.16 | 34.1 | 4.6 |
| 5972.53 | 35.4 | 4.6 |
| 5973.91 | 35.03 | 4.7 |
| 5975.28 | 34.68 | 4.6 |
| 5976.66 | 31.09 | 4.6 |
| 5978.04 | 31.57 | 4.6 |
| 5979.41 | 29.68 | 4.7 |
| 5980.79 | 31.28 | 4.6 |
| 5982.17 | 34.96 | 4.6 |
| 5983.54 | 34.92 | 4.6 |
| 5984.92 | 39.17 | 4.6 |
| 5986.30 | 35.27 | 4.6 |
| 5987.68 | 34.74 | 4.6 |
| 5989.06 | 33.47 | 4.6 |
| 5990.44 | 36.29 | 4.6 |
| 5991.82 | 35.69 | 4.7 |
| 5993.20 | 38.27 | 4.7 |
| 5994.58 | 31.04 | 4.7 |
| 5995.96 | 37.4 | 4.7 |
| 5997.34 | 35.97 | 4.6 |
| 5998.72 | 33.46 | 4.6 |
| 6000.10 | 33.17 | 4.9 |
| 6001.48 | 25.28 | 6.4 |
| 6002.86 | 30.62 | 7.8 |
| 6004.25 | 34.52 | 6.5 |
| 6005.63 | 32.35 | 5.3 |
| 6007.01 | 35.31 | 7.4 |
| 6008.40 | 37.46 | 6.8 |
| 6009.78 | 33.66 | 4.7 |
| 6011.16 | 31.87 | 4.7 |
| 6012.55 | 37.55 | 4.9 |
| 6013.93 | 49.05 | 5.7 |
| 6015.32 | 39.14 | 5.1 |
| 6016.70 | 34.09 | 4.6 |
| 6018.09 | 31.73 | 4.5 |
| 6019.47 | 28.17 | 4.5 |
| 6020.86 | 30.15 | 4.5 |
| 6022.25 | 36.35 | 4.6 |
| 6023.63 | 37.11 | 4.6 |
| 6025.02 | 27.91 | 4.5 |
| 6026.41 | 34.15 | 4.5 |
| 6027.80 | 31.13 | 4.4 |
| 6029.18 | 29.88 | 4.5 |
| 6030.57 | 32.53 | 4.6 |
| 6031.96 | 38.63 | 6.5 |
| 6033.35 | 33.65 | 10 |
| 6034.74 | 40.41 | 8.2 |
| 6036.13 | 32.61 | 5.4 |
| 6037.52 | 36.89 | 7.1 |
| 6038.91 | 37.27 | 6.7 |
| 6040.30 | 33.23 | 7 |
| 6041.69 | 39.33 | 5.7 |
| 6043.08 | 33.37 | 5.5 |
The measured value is 2.5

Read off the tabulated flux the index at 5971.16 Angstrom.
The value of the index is 34.1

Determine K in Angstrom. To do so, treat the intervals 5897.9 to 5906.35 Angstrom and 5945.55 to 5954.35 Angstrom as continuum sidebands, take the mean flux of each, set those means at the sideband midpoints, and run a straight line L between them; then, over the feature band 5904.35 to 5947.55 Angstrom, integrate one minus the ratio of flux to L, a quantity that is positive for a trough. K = 1.3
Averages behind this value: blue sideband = 35.1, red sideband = 31.4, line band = 32.2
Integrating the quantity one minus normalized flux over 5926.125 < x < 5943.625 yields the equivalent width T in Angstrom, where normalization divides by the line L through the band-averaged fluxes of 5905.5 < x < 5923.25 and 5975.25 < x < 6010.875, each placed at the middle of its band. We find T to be 0.7 Angstrom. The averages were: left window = 33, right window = 33.9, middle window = 31.9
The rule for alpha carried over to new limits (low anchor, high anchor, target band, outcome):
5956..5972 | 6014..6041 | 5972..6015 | -2.18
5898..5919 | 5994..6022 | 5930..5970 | 3.39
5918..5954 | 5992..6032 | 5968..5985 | 0.02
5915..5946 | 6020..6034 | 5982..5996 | -1.24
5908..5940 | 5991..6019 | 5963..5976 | 0.69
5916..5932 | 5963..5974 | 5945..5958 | 0.22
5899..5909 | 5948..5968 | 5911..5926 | 0.80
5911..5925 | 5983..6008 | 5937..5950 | 0.64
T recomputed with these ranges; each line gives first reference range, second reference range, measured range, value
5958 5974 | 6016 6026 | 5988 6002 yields -0.83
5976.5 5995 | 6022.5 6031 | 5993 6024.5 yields -1.19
